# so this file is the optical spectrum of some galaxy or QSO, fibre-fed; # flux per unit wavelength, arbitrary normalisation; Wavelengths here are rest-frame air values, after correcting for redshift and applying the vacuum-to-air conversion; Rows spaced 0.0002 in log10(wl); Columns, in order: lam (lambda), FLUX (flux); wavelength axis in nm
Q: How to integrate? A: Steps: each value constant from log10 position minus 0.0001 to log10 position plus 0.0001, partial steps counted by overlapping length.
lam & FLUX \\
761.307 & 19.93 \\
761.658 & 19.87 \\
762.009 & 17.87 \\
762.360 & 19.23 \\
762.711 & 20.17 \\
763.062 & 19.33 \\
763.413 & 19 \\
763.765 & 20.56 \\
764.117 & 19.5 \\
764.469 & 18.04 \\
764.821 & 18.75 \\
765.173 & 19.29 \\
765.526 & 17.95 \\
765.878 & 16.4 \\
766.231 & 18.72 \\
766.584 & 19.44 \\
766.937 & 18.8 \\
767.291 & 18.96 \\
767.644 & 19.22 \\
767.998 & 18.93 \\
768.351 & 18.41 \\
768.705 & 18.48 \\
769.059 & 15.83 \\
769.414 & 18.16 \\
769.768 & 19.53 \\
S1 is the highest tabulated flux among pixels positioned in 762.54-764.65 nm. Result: 20.56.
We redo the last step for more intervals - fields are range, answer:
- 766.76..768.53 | 19.22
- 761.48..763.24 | 20.17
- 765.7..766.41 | 18.72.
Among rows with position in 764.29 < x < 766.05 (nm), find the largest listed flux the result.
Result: 19.29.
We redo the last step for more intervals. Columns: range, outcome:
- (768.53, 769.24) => 18.48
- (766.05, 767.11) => 19.44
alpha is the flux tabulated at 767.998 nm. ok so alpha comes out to 18.93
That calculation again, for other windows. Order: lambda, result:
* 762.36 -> 19.23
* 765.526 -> 17.95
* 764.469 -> 18.04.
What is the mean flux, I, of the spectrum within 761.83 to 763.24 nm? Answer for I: 19.2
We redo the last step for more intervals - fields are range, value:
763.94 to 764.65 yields 18.8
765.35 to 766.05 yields 17.2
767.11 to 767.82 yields 19.1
